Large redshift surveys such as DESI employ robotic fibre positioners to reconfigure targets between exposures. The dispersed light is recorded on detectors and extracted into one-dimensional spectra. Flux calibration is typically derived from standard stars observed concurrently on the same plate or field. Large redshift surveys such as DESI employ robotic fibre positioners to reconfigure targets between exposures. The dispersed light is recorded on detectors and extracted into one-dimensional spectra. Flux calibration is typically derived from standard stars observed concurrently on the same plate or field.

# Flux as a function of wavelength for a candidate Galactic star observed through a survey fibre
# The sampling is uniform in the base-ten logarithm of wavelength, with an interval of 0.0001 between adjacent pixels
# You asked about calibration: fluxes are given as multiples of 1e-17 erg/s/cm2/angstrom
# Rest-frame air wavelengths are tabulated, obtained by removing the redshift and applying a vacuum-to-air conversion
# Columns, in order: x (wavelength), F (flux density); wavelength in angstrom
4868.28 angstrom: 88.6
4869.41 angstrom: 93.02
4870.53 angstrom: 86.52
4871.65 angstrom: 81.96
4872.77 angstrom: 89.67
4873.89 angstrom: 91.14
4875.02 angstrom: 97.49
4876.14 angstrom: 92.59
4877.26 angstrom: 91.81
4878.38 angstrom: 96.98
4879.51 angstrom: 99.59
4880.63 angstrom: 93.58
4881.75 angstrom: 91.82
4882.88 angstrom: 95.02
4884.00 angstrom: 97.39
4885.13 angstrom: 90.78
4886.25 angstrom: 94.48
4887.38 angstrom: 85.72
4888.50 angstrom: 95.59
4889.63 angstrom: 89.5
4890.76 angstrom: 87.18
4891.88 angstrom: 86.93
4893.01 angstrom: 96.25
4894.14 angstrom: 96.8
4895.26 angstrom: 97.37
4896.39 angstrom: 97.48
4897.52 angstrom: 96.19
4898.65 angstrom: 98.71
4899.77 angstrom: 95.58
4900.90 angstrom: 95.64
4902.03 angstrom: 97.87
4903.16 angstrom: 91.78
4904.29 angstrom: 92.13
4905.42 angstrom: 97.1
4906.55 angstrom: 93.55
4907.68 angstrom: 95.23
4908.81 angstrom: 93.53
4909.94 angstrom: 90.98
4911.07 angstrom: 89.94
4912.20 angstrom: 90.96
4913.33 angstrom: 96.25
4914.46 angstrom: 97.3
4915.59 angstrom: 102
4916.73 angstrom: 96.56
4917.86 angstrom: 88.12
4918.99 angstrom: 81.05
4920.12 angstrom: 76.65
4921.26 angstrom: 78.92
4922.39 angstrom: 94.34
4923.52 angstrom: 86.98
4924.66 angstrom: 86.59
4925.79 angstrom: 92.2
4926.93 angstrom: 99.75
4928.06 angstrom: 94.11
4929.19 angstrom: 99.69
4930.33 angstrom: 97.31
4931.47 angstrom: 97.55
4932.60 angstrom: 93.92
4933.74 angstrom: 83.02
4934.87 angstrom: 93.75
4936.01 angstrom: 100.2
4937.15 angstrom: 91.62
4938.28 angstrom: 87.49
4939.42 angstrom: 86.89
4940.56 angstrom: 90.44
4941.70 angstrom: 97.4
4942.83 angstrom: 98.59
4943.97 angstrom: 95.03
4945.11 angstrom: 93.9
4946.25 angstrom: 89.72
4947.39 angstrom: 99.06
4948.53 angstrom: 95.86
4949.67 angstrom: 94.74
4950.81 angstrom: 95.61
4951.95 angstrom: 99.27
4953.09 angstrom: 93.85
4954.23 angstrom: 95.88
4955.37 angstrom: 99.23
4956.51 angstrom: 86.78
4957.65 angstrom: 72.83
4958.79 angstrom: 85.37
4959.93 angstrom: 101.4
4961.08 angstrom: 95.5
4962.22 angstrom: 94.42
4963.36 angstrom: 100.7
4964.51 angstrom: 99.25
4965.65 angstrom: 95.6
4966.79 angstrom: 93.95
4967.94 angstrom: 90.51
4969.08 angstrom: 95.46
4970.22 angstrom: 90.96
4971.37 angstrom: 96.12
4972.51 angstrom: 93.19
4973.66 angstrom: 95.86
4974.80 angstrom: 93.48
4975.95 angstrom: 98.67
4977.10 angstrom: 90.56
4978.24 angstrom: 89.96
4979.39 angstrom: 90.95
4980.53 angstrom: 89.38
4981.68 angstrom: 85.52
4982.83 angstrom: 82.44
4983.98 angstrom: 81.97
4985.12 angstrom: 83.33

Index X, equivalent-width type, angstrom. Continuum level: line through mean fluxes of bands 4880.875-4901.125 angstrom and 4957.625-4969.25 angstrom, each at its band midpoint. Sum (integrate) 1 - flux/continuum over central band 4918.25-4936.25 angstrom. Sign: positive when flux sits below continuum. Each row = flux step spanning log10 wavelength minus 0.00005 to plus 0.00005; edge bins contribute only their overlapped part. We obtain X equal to 0.6 angstrom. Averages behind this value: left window 93.8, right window 94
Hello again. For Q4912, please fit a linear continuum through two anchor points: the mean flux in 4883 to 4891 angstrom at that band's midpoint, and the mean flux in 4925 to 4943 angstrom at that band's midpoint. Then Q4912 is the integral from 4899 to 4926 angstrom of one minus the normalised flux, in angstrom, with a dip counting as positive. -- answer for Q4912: 0.33 angstrom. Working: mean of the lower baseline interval 91.8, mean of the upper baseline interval 93.8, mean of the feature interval 91.8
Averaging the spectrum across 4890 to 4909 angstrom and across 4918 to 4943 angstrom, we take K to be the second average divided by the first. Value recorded 1.0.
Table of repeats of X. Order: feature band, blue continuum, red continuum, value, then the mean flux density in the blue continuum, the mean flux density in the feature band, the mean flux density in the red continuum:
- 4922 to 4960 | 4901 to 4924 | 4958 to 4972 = 0.05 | 91.7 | 93.1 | 94.6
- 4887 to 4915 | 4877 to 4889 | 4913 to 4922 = -0.69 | 94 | 93.9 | 89.5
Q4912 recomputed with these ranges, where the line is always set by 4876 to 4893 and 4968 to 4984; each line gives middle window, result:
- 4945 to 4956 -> -0.5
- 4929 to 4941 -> -0.1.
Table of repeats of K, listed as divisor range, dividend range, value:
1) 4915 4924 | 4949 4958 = 1.05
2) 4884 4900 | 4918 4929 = 0.94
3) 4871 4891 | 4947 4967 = 1.02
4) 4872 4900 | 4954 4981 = 0.99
